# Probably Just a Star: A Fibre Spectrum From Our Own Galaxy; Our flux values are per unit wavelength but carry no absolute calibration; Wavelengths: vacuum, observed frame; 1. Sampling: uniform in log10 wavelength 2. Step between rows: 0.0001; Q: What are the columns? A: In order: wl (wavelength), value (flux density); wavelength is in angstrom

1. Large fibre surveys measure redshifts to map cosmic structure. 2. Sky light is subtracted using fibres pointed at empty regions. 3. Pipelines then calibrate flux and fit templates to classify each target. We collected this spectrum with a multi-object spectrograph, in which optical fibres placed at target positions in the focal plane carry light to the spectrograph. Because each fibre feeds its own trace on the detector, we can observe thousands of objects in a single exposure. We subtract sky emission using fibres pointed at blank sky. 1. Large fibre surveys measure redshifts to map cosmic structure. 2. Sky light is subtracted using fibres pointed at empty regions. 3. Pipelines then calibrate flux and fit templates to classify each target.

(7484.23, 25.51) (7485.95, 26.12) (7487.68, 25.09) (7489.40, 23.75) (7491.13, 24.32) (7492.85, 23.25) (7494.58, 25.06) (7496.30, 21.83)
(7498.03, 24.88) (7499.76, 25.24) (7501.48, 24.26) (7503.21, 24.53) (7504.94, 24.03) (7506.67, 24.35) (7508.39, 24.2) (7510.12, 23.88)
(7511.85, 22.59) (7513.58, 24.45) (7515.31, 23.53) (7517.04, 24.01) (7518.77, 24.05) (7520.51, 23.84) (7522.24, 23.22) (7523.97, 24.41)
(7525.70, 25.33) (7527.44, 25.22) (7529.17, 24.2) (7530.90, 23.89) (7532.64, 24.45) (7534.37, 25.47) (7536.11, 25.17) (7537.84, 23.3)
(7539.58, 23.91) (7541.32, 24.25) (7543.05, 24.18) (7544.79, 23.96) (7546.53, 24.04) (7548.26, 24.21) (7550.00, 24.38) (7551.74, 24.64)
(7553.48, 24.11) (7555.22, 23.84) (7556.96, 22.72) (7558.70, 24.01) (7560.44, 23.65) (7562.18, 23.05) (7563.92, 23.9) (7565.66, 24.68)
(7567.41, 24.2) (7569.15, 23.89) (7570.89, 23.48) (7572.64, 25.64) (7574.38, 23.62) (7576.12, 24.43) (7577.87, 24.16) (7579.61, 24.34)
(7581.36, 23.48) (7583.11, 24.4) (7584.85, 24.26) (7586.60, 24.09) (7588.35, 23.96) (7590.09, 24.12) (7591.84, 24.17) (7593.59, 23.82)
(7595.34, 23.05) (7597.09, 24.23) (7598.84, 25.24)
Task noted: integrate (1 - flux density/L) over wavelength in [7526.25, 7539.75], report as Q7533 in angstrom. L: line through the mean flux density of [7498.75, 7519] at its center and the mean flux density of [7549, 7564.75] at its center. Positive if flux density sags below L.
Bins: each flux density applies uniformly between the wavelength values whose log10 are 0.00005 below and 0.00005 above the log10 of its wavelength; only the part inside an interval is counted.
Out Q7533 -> -0.3 angstrom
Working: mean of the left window 24.1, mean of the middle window 24.5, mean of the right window 23.8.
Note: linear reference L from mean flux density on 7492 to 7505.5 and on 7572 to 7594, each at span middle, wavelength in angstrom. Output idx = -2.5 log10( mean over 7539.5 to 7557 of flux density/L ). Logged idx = 0.003 mag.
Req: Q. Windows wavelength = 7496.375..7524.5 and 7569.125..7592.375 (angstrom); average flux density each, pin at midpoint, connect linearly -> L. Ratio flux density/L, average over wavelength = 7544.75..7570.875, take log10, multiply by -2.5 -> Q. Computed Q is 0.01 mag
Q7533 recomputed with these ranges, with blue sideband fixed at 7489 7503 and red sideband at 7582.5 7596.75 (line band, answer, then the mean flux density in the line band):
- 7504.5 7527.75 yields 0.0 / 24.1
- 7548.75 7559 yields 0.0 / 23.9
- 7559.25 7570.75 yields 0.1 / 23.9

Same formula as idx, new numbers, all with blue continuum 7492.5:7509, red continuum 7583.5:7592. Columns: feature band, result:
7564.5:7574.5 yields -0.01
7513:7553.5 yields 0.00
